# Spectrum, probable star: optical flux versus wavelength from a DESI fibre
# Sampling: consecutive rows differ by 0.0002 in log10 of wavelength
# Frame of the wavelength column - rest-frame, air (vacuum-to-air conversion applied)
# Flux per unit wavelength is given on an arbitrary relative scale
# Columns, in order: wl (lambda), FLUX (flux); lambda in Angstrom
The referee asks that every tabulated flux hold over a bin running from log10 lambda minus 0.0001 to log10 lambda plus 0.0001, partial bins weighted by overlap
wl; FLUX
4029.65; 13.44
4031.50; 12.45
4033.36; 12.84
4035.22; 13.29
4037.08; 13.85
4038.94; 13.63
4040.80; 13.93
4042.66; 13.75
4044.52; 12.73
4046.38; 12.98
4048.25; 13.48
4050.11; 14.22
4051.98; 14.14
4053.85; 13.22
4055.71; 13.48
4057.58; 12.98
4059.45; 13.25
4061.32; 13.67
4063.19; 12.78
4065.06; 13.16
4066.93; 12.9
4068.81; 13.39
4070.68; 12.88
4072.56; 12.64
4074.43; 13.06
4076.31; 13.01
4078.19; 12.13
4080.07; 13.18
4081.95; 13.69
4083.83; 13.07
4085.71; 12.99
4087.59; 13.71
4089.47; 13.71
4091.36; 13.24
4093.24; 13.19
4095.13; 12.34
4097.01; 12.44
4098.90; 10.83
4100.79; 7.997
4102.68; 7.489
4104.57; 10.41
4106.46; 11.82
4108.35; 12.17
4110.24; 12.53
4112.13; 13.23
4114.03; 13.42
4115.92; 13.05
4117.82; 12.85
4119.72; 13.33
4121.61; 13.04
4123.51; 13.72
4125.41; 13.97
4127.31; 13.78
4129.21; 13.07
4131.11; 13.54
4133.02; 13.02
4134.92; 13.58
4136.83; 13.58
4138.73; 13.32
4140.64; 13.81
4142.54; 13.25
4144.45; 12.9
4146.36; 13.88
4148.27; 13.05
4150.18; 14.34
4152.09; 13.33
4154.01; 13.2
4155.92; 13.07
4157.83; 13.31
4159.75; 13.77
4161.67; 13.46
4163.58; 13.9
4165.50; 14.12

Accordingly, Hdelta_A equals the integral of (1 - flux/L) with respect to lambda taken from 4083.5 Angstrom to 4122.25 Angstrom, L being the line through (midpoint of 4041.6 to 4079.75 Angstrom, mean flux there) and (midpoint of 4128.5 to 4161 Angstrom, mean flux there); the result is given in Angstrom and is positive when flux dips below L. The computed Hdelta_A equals 3.18 Angstrom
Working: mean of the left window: 13.2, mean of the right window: 13.4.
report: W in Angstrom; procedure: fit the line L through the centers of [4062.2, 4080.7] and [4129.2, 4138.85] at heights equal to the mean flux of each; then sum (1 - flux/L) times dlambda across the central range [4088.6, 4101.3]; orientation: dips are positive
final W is 1.0 Angstrom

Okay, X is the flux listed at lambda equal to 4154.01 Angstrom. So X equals 13.2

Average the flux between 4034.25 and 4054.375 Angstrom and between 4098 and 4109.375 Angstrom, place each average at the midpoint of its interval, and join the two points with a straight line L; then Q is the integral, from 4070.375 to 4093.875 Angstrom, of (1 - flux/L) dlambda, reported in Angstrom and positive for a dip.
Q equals -3.6 Angstrom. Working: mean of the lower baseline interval 13.6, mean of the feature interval 13.1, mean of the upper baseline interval 10.1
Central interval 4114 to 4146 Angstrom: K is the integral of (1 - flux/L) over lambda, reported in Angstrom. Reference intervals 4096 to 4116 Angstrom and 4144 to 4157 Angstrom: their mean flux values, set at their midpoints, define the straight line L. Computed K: -2.4 Angstrom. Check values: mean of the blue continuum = 11.3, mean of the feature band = 13.4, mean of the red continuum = 13.4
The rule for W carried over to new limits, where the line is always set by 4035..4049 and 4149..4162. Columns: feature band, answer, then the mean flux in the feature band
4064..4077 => 0.4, 13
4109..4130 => 0.3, 13.3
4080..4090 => 0.1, 13.4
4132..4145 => 0.1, 13.4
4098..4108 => 2.7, 9.85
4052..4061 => 0.1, 13.4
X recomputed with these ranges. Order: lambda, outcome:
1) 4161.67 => 13.46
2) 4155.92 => 13.07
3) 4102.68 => 7.489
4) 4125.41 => 13.97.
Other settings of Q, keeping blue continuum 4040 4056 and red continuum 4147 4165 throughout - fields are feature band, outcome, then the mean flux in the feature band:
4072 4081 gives 0.49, 12.8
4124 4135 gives 0.02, 13.5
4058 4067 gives 0.25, 13.2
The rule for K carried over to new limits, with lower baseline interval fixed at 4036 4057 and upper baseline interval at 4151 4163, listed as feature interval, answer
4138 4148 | 0.0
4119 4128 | -0.1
